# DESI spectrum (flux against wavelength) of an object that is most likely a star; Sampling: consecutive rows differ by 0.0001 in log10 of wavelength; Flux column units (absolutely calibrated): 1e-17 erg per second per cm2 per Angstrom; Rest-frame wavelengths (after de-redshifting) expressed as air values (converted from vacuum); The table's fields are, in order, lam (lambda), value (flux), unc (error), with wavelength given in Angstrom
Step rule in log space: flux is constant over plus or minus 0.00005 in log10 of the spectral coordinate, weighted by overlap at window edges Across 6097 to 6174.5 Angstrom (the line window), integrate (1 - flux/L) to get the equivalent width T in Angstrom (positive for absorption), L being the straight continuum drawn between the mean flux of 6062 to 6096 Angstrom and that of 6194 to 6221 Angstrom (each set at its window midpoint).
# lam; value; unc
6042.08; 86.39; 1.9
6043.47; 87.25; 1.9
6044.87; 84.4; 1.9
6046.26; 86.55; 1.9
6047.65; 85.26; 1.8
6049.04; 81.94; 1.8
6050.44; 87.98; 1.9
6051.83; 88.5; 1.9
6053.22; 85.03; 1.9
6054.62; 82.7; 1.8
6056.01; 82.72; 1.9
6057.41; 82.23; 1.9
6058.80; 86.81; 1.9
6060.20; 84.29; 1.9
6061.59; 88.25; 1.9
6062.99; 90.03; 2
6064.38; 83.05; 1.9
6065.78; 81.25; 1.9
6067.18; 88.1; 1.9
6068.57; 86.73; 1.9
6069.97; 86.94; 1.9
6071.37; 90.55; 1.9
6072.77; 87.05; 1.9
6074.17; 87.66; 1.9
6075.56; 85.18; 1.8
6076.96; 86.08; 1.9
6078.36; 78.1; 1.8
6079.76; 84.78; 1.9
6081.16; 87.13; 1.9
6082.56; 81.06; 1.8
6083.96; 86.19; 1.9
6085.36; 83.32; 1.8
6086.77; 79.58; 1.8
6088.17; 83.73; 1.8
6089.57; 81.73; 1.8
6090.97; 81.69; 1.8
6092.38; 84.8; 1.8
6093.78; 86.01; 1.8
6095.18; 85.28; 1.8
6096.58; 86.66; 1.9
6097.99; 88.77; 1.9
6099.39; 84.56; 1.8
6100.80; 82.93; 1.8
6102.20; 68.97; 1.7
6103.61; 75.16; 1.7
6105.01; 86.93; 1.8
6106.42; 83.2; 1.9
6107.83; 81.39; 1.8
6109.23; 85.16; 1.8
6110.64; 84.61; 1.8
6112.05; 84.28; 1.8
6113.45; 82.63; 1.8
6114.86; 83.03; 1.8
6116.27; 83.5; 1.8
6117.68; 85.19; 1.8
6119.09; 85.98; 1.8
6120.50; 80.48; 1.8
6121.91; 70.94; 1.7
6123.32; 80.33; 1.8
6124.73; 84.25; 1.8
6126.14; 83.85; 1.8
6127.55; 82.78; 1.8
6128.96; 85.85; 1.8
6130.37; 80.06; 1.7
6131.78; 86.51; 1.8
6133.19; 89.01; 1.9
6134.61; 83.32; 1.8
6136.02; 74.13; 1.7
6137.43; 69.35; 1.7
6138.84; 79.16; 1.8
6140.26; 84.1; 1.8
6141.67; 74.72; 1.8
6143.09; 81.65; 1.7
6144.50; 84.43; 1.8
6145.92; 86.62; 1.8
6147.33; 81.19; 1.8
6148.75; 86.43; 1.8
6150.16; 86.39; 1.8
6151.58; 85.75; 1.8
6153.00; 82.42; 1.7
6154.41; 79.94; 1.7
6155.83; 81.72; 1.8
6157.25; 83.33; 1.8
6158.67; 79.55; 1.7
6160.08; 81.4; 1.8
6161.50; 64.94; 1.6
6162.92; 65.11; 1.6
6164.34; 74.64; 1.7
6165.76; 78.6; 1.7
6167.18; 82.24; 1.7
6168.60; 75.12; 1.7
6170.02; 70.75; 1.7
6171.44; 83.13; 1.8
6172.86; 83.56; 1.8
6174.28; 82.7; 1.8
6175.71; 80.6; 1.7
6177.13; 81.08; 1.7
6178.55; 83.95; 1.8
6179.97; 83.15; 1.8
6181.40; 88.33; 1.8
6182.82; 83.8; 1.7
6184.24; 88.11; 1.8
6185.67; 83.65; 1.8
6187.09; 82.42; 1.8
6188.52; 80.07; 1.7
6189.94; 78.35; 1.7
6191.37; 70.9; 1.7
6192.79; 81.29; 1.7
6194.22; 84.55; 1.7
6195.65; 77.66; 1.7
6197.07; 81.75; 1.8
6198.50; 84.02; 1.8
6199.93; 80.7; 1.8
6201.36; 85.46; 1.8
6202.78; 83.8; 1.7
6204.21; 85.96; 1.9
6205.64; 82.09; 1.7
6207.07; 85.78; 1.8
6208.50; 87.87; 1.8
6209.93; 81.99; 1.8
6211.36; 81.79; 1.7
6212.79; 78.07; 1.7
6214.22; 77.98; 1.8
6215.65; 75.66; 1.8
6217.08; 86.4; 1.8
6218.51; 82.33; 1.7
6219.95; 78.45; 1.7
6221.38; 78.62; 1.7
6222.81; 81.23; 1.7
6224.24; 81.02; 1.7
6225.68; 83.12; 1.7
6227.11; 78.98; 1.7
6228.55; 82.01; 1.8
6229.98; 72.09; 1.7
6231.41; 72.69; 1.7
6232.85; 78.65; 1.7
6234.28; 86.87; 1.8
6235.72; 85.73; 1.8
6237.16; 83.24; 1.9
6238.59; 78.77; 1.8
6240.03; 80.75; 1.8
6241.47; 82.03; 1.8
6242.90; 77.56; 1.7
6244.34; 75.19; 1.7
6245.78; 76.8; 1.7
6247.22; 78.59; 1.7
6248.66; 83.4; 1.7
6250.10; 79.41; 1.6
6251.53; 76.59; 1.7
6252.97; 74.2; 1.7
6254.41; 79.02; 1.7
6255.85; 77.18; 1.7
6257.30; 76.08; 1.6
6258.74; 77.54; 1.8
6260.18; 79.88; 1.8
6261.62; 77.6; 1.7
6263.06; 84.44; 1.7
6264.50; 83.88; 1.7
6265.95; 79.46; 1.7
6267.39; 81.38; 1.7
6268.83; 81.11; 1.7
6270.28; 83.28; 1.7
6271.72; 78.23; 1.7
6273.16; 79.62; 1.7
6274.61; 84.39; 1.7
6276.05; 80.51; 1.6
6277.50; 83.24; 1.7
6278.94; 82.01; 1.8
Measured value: 2.4 Angstrom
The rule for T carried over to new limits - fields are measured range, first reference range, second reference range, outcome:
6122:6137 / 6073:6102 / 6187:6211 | 0.2 Angstrom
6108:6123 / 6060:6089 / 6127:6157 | 0.2 Angstrom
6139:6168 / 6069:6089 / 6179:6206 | 1.1 Angstrom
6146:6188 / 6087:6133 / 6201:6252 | 0.5 Angstrom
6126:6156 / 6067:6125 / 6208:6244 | 0.1 Angstrom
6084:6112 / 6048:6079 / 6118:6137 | 0.2 Angstrom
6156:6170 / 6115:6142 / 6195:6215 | 1.0 Angstrom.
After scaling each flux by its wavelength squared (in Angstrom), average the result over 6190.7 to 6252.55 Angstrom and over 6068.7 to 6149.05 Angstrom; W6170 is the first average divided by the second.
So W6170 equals 1.01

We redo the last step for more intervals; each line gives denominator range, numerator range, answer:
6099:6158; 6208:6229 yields 1.02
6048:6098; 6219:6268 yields 0.99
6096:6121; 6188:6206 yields 1.01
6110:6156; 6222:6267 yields 1.00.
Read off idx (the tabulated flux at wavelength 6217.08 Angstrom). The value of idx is 86.4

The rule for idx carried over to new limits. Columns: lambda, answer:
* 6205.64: 82.09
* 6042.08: 86.39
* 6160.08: 81.4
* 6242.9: 77.56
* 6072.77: 87.05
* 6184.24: 88.11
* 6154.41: 79.94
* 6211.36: 81.79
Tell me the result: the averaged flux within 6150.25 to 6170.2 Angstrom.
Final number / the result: 78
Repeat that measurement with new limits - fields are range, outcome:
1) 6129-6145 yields 80.8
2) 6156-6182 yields 79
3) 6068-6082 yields 86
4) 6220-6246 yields 79.8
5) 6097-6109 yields 81.7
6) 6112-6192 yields 81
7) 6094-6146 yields 82.1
